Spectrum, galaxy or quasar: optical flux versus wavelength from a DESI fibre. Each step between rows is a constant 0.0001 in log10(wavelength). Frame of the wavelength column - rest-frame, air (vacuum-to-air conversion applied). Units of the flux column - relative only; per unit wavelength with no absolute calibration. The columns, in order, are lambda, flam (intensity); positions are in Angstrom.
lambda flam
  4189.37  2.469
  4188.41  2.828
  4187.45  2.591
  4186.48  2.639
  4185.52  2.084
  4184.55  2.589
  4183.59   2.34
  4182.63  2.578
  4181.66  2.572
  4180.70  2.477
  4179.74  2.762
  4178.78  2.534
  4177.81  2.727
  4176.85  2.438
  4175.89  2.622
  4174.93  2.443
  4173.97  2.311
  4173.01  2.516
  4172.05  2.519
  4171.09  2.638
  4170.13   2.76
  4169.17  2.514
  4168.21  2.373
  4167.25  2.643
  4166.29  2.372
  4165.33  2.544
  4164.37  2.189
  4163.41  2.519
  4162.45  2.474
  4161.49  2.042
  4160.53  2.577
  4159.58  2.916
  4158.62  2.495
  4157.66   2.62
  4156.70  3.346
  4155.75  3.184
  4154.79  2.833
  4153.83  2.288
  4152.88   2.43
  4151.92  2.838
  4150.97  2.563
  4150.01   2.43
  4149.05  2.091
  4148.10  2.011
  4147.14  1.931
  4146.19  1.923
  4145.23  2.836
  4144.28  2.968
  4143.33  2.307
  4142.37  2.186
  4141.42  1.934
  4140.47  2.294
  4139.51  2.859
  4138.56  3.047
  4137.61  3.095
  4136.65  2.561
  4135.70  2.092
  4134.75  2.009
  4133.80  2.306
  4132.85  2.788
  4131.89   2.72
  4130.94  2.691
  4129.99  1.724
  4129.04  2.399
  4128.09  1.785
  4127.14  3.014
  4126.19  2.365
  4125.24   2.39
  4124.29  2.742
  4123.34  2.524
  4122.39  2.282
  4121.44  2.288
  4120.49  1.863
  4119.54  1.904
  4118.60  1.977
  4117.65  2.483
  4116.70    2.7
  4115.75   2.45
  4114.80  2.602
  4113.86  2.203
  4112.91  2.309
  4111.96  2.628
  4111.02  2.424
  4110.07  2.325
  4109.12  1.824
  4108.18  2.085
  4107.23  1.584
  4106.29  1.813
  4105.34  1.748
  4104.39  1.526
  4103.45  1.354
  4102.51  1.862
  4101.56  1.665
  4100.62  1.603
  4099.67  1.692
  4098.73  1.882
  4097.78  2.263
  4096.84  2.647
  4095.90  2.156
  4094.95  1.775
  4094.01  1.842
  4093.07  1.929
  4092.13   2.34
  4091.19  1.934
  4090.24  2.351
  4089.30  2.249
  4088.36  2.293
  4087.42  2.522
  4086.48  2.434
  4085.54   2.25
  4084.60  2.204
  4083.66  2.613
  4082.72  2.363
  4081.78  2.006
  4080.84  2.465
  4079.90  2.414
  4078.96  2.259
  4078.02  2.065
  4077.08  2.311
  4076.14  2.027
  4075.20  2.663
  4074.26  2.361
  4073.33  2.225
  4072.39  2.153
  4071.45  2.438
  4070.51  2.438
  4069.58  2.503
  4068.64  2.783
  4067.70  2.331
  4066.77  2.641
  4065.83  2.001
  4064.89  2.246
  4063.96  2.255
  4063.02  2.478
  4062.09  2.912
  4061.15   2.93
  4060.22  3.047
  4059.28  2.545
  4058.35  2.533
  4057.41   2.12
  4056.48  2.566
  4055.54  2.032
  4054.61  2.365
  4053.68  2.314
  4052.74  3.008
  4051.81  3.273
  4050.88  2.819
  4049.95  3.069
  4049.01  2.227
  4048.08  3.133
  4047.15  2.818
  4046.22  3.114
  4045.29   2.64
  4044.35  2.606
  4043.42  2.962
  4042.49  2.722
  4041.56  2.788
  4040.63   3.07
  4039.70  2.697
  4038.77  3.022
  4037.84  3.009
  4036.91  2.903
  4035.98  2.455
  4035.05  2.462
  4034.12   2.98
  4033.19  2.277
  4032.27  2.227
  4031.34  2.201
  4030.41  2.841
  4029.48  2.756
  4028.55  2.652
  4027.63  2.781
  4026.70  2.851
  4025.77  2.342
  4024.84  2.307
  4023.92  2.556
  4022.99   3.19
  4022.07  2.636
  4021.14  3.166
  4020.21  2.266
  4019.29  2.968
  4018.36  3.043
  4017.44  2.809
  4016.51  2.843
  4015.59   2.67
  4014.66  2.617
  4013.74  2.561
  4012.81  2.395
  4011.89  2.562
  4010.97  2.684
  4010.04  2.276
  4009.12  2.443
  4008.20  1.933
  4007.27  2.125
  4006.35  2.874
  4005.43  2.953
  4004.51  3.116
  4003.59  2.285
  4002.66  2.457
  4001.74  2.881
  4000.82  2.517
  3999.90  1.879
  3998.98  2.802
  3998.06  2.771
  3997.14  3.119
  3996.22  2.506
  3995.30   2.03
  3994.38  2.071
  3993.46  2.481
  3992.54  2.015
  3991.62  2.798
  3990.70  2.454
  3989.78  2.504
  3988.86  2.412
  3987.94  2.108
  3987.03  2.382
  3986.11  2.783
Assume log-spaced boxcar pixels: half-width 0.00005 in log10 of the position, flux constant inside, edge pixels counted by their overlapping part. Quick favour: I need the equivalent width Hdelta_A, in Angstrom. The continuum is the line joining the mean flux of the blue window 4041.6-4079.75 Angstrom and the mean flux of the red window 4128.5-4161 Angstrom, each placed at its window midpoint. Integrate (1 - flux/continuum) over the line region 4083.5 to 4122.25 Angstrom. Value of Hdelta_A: 6.4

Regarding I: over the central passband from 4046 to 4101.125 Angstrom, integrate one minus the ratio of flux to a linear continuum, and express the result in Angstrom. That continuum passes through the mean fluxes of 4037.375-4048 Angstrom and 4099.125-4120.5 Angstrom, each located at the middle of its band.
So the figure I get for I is 2.2 Angstrom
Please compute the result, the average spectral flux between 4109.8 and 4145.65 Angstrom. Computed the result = 2.42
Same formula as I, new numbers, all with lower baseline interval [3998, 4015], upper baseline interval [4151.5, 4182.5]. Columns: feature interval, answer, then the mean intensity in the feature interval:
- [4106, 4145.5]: 3.1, 2.37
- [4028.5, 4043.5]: -1.0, 2.7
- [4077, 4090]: 1.2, 2.32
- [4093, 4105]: 3.3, 1.86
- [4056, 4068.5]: 0.1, 2.51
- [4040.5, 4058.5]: -1.2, 2.7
